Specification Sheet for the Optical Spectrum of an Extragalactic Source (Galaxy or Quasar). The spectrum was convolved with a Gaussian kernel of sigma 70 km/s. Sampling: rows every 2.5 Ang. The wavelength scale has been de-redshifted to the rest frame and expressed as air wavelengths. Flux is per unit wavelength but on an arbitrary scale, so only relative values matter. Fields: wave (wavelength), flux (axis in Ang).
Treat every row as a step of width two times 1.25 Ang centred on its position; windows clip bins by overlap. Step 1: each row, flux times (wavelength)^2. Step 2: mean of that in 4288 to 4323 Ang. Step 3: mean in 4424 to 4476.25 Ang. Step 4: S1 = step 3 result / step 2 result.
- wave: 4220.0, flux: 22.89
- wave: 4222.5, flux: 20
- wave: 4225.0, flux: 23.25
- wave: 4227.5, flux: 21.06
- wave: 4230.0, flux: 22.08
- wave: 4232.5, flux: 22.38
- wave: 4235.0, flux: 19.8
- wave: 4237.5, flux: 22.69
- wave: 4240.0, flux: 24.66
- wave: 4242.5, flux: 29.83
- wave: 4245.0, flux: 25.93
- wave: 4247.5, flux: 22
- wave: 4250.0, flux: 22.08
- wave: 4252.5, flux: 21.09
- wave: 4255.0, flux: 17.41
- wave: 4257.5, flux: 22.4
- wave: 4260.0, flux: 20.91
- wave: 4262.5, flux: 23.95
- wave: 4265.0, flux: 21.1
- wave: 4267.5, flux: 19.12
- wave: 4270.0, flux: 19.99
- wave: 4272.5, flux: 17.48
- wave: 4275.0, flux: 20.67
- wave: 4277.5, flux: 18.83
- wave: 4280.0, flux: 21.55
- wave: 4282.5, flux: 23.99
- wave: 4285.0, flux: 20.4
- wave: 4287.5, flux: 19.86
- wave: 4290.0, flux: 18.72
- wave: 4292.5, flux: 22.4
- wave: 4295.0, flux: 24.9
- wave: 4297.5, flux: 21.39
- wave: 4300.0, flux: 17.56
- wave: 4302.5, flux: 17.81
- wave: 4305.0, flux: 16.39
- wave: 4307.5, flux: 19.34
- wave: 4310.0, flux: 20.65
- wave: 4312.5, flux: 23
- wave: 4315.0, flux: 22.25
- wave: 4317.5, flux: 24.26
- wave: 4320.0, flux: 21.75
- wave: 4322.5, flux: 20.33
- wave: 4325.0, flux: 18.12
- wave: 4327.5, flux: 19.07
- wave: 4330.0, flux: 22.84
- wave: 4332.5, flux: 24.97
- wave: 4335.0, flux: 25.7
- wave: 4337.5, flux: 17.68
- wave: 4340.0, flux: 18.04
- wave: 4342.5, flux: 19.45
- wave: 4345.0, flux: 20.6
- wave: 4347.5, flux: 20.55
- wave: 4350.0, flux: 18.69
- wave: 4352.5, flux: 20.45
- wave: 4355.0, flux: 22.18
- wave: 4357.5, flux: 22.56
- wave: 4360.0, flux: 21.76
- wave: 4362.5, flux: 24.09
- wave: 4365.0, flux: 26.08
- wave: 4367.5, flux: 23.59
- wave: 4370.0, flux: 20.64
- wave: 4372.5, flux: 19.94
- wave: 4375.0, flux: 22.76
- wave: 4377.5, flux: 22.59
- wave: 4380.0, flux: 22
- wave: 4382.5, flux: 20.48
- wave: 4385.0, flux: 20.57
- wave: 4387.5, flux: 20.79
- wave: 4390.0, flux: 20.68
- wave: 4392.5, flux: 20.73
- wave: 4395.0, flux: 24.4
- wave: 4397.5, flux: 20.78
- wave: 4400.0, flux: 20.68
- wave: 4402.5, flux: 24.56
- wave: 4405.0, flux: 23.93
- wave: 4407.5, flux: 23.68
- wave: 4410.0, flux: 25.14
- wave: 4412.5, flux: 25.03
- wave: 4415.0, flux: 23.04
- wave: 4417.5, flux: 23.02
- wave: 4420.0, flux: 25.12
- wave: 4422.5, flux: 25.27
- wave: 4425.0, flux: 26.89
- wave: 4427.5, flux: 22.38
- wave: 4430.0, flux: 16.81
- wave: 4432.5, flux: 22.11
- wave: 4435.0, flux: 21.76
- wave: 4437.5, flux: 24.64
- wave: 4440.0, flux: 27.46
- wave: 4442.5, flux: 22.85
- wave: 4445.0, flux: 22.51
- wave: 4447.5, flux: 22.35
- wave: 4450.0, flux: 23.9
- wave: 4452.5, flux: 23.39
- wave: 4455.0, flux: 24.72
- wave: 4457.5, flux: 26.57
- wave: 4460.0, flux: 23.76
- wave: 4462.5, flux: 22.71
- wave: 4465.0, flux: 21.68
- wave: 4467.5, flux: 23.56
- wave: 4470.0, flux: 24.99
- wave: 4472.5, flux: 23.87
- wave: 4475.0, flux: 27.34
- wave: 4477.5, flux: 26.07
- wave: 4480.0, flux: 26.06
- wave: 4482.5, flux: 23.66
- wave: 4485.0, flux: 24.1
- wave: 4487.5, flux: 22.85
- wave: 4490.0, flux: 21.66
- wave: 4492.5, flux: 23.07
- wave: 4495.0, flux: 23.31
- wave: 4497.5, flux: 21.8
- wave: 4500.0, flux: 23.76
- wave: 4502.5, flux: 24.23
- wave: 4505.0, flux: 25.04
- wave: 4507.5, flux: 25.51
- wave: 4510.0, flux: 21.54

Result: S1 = 1.2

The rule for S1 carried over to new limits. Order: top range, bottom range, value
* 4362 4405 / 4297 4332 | 1.12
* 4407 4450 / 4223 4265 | 1.14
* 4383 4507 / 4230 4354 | 1.19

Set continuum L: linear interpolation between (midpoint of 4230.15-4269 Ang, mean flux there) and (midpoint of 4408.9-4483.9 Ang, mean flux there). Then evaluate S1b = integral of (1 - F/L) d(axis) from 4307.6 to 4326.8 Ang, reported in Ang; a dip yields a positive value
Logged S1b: 1.3 Ang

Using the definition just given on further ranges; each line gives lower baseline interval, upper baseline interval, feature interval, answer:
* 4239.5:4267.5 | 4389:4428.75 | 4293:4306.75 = 1.9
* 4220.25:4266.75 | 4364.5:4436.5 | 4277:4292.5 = 1.1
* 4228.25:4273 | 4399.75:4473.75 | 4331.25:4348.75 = 1.4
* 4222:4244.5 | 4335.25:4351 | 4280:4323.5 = 0.0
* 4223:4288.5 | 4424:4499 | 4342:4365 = 1.2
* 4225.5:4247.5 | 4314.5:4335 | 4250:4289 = 3.9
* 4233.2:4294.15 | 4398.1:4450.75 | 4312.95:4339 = 0.7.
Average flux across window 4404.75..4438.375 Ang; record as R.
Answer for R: 23.5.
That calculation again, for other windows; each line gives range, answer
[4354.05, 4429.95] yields 22.8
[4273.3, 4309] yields 20.2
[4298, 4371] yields 21.1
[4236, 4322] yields 21.3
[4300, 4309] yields 17.9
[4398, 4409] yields 23.1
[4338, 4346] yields 19.2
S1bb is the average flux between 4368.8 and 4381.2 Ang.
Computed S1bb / 21.6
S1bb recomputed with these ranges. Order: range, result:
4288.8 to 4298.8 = 21.8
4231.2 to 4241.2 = 22.4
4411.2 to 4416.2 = 24.1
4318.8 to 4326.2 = 20.1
